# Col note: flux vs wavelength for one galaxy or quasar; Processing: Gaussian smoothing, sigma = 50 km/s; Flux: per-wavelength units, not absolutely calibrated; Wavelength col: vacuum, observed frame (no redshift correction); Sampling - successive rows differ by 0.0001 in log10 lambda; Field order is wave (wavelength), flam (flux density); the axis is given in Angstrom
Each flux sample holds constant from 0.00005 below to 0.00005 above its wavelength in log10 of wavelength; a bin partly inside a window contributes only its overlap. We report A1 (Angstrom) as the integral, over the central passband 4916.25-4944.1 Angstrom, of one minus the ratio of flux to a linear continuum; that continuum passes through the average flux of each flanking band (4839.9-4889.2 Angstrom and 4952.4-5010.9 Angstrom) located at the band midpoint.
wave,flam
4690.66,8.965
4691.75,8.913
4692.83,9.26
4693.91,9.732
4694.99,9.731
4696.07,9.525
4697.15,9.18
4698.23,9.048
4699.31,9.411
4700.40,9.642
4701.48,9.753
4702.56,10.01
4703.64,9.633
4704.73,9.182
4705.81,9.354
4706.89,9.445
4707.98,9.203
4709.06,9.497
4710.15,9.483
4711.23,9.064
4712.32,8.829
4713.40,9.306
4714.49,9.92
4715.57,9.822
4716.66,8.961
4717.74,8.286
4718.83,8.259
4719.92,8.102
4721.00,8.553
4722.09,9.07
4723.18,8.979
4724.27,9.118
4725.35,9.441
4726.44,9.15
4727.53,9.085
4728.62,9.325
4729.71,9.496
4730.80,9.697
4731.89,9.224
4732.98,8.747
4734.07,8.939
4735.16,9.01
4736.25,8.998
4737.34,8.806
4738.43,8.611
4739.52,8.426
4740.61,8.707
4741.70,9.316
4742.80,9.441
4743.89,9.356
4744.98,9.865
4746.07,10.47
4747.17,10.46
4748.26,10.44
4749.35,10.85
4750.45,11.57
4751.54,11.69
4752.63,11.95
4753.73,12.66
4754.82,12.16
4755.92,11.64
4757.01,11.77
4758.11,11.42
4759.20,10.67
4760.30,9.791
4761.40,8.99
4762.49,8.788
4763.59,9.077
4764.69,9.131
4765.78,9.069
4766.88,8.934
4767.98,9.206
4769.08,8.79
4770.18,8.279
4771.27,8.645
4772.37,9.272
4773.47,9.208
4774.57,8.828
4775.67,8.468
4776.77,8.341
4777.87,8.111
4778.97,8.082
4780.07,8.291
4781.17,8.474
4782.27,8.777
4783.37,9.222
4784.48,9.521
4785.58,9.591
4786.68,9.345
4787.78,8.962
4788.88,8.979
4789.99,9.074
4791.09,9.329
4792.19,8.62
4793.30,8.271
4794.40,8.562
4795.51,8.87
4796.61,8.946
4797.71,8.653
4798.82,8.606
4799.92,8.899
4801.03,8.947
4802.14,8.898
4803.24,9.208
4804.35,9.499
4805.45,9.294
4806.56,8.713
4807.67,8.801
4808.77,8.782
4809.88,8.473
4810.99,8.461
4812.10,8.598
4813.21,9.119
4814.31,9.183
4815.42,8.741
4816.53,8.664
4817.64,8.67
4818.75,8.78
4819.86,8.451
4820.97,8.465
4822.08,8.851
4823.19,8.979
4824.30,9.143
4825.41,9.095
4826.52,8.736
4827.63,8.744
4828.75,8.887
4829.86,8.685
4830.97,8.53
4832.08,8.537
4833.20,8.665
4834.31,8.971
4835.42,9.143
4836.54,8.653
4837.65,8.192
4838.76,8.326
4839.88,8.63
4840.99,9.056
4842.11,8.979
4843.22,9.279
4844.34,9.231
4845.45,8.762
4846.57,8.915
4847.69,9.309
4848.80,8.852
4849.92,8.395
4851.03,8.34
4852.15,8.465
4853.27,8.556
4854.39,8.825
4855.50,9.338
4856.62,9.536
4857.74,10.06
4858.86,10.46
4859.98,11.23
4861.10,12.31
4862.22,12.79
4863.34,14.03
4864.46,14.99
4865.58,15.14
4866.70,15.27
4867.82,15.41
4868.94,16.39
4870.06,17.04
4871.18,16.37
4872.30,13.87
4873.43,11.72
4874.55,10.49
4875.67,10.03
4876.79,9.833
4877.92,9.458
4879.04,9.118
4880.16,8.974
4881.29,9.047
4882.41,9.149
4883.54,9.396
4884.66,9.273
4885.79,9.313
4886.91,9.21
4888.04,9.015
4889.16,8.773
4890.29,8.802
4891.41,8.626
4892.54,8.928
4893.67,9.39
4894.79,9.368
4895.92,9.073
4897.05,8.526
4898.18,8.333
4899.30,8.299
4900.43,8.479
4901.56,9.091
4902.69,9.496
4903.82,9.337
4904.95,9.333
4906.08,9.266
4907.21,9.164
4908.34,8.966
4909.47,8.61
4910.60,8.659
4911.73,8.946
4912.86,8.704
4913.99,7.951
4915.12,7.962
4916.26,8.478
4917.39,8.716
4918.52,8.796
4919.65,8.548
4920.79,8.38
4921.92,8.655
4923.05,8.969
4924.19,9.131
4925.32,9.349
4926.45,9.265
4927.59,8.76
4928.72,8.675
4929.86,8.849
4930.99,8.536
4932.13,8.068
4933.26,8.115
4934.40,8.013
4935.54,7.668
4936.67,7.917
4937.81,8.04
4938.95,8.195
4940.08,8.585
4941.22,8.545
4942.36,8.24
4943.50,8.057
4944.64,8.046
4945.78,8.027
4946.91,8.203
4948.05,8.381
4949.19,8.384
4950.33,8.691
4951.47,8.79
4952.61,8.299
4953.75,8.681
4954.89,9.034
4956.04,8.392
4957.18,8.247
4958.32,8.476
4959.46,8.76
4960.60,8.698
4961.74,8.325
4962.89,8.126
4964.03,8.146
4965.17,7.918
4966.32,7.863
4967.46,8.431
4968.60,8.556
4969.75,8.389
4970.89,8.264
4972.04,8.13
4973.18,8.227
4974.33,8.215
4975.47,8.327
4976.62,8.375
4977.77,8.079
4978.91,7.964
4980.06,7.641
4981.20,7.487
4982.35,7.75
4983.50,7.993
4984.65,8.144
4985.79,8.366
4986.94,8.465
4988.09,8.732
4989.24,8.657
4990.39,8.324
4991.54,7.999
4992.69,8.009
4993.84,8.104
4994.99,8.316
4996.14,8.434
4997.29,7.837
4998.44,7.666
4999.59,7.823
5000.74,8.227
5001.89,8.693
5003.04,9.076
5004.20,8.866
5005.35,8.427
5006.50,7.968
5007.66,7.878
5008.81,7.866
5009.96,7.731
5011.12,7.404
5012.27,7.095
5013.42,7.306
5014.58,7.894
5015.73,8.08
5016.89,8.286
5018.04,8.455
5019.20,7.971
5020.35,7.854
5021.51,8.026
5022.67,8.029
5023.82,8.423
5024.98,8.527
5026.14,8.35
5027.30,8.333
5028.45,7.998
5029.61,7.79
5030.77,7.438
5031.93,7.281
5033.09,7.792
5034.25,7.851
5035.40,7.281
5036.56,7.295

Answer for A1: 2.5 Angstrom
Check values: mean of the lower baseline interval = 10.7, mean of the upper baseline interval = 8.24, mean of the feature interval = 8.5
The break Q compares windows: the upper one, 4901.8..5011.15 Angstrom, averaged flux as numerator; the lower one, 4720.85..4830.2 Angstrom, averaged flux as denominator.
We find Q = 0.9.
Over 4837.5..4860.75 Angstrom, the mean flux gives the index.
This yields 9.13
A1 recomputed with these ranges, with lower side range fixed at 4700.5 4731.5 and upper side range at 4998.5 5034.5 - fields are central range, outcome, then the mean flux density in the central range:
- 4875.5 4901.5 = -1.6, 9.05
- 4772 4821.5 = 0.4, 8.82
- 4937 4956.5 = -0.2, 8.38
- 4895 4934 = -1.5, 8.75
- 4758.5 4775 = -0.2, 9.14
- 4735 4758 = -3.1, 10.3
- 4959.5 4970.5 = -0.1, 8.3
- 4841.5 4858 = -0.5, 8.97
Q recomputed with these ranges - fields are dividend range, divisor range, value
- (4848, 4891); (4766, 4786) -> 1.25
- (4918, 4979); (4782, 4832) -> 0.95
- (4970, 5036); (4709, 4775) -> 0.84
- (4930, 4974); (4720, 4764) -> 0.84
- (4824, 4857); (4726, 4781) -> 0.92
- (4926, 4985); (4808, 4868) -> 0.87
